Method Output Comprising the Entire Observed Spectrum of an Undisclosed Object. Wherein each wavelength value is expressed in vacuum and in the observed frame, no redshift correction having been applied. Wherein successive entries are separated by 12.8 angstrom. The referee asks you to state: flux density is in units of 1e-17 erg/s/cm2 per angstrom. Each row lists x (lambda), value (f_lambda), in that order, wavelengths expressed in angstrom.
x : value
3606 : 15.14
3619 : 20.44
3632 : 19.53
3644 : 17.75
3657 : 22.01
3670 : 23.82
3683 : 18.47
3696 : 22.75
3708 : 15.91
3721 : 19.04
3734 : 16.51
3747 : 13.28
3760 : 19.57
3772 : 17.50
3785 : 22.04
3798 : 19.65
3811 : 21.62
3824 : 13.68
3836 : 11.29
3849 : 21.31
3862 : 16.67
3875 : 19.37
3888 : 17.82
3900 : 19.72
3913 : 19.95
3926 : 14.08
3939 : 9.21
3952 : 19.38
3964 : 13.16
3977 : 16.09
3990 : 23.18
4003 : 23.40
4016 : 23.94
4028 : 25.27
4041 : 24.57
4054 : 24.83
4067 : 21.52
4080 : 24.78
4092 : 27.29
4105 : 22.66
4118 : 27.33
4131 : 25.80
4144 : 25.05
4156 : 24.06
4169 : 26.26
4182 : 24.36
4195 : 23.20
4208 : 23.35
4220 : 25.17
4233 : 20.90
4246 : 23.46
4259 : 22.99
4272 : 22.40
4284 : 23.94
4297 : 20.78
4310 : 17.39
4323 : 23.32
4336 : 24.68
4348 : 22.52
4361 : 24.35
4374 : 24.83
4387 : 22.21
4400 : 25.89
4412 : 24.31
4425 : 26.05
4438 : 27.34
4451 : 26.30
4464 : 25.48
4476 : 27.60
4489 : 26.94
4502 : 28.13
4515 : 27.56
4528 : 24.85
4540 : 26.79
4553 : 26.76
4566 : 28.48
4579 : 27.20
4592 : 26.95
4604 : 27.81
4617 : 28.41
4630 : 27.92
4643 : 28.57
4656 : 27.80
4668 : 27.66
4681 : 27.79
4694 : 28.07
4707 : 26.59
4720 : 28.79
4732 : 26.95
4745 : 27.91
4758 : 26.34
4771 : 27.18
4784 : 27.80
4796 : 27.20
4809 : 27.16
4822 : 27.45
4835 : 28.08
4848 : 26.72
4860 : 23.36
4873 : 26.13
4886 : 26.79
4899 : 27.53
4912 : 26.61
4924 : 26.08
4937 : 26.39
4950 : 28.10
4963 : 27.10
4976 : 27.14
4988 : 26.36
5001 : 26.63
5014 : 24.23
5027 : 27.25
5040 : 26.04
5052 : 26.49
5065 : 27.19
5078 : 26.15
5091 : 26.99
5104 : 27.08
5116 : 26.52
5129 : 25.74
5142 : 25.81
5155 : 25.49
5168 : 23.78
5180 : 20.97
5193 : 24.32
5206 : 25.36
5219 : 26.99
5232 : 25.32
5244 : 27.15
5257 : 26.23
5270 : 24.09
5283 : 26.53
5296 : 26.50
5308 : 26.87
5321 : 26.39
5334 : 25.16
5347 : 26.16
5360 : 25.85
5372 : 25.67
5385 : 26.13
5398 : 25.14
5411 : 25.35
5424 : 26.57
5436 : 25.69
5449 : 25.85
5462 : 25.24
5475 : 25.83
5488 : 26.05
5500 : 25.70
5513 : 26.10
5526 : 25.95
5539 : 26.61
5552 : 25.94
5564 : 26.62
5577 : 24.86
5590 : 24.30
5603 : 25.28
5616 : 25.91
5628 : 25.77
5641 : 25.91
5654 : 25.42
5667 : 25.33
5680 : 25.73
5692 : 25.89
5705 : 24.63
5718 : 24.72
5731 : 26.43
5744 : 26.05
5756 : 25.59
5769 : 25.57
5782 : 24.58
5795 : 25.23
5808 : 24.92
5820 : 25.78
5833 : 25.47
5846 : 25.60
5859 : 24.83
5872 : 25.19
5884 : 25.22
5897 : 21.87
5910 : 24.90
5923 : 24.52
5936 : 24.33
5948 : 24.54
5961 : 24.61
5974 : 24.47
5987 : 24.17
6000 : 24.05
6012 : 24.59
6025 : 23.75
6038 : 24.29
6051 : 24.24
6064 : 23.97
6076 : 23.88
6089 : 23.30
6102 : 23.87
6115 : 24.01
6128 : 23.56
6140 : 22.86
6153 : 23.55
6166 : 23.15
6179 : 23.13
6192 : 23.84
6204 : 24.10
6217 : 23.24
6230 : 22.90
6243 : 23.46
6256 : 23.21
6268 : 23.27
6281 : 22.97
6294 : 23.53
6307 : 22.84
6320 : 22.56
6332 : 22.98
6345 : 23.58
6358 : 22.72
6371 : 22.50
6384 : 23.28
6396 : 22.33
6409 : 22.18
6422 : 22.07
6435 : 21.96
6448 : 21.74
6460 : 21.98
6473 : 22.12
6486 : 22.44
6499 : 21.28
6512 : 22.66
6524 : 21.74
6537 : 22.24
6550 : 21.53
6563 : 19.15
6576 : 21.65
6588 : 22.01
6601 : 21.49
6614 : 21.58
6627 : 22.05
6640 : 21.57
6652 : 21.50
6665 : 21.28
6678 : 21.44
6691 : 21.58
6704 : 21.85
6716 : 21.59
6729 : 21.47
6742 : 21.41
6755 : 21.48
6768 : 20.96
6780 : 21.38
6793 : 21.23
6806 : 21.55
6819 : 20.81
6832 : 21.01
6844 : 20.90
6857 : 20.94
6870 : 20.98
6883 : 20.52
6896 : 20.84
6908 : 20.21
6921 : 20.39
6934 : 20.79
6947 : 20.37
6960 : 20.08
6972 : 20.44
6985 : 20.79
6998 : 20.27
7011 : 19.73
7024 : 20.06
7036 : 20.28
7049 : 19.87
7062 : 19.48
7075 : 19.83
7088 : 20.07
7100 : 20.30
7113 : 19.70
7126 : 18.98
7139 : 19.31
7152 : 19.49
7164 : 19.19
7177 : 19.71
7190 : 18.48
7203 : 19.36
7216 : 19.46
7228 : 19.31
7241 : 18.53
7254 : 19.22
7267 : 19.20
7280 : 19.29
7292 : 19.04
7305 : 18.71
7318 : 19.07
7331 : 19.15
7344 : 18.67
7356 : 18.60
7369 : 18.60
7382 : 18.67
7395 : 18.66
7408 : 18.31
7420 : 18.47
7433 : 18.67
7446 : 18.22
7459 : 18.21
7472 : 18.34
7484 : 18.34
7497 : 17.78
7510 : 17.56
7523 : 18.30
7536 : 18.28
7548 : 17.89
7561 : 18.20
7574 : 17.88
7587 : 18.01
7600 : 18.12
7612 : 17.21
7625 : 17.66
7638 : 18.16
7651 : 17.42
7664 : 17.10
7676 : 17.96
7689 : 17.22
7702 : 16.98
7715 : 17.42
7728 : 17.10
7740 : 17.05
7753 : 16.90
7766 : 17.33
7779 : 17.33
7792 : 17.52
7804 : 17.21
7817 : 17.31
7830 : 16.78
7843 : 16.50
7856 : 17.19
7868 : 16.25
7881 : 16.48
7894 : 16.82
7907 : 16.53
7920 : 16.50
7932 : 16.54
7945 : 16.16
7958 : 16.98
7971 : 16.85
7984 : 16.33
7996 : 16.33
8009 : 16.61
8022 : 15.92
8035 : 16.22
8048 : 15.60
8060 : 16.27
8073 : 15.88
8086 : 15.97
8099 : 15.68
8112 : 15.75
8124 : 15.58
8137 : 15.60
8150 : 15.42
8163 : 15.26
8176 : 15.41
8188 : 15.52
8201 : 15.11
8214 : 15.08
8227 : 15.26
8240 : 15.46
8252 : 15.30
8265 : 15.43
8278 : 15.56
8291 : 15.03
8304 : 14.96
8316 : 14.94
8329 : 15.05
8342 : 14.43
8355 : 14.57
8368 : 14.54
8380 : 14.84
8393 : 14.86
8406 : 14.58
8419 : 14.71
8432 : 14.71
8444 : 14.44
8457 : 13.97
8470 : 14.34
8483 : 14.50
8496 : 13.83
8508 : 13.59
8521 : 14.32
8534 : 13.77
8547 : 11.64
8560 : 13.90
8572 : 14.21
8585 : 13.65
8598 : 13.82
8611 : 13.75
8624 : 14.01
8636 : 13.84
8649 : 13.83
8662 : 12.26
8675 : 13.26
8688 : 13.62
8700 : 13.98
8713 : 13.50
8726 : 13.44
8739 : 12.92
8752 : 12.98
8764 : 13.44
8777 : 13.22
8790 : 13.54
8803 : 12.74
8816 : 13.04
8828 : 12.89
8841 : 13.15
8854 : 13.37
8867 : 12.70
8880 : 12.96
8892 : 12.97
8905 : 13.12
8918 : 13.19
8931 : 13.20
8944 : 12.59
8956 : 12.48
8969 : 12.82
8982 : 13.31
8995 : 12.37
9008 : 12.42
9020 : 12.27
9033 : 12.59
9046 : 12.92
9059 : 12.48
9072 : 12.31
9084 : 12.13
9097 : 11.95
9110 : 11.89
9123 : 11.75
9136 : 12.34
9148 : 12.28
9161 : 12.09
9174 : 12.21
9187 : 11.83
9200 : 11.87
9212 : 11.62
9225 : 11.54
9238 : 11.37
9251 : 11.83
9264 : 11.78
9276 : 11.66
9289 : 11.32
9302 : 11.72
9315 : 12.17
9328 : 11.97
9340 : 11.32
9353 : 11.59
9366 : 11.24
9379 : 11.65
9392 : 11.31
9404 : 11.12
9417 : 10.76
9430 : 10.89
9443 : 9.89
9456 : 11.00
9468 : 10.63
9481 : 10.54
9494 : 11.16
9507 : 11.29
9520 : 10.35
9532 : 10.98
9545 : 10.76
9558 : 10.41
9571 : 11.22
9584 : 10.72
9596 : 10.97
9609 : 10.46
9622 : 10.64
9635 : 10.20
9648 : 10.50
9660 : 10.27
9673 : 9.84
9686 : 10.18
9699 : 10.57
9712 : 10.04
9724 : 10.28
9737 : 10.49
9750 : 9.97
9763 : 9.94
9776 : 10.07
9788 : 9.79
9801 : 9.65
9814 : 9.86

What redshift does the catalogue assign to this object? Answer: 0.00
